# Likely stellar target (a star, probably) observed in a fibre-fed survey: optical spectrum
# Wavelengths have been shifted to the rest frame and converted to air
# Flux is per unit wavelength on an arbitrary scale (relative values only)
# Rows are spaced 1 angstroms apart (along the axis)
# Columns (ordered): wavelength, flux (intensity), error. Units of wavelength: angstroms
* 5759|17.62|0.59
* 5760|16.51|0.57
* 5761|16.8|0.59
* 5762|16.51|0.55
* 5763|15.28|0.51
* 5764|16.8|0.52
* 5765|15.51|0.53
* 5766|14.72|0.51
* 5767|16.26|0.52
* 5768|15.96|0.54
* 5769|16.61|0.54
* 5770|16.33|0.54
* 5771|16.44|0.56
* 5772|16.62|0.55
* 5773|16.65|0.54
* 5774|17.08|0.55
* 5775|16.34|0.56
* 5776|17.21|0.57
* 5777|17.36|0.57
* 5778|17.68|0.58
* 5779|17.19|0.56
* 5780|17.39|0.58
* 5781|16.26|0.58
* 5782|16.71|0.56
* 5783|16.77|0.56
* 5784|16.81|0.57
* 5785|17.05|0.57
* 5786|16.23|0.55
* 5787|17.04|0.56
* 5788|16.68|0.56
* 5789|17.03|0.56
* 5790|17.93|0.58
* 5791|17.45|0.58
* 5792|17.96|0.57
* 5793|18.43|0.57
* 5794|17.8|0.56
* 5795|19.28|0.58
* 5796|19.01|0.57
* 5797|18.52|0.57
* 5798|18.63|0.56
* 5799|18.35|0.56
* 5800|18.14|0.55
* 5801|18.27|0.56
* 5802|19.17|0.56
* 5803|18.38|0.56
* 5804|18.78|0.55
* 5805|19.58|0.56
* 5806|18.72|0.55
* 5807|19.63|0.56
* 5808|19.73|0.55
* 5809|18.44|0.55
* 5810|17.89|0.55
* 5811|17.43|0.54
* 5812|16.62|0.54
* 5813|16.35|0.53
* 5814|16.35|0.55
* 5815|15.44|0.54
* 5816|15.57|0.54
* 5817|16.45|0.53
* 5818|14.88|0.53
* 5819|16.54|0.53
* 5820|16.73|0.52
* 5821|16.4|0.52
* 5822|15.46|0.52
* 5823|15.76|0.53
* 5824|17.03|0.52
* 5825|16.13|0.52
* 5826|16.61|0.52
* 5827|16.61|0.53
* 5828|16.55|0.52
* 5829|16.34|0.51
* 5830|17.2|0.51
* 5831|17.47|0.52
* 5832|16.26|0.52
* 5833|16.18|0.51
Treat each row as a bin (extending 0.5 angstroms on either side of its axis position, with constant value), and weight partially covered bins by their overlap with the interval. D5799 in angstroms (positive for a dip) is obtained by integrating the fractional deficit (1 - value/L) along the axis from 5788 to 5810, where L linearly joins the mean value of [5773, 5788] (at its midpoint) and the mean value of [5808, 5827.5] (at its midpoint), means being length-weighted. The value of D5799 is -2.3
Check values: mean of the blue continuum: 16.9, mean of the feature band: 18.5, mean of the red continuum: 16.5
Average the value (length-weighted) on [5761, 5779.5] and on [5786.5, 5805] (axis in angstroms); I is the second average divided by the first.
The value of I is 1.10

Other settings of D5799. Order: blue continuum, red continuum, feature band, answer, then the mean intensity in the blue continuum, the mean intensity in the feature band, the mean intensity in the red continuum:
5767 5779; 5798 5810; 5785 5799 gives 0.1 angstroms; 16.8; 17.8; 18.8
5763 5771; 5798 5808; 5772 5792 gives 0.2 angstroms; 16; 17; 18.8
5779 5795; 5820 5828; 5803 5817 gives -0.9 angstroms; 17.2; 17.7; 16.3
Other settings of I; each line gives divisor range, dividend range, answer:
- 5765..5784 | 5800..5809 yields 1.14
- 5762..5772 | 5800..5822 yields 1.09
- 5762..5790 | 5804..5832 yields 1.02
